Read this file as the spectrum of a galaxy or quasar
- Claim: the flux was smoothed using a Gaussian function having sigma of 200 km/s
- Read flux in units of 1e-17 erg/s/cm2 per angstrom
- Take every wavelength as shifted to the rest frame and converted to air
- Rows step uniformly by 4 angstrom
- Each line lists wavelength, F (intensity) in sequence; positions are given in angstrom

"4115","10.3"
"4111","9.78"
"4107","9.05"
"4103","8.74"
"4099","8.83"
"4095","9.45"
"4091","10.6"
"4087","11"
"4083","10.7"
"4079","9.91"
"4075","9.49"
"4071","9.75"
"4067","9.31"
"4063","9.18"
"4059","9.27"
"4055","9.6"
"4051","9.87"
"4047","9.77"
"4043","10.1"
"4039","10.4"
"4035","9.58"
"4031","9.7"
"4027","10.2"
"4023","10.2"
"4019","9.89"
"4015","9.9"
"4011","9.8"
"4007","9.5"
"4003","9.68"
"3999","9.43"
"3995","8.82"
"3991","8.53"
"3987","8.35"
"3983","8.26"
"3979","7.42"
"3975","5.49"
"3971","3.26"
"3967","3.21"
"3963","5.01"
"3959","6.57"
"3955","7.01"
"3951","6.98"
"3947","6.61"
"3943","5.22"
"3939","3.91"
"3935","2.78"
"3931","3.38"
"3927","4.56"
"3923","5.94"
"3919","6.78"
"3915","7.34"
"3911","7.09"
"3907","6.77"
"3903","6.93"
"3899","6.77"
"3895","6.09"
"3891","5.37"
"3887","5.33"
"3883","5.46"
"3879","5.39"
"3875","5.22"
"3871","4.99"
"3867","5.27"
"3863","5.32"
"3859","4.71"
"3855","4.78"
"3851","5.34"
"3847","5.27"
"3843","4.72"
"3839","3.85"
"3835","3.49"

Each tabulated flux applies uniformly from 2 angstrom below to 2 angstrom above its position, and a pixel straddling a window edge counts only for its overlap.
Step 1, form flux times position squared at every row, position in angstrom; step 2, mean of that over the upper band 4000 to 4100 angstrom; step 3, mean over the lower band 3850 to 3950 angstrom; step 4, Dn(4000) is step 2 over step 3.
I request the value 1.92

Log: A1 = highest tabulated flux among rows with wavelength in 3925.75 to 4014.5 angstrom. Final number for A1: 9.8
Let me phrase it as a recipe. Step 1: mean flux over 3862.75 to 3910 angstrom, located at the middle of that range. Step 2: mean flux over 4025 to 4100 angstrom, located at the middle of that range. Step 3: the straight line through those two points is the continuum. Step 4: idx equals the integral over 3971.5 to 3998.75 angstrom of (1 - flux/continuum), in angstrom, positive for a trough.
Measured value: 1.4 angstrom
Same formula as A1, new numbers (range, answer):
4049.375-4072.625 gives 9.87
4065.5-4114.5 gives 11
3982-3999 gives 9.43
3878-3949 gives 7.34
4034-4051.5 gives 10.4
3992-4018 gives 9.9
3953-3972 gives 7.01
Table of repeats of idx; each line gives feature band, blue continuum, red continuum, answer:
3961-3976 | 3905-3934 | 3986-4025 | 7.1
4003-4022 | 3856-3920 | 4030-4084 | -2.3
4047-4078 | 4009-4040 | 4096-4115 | 0.3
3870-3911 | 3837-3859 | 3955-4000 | -3.6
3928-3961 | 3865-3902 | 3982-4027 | 9.9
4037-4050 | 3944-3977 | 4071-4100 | -2.4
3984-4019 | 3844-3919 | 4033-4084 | -3.3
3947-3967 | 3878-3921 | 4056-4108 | 3.4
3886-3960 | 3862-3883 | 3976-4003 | 7.9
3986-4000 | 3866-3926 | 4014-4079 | -0.5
